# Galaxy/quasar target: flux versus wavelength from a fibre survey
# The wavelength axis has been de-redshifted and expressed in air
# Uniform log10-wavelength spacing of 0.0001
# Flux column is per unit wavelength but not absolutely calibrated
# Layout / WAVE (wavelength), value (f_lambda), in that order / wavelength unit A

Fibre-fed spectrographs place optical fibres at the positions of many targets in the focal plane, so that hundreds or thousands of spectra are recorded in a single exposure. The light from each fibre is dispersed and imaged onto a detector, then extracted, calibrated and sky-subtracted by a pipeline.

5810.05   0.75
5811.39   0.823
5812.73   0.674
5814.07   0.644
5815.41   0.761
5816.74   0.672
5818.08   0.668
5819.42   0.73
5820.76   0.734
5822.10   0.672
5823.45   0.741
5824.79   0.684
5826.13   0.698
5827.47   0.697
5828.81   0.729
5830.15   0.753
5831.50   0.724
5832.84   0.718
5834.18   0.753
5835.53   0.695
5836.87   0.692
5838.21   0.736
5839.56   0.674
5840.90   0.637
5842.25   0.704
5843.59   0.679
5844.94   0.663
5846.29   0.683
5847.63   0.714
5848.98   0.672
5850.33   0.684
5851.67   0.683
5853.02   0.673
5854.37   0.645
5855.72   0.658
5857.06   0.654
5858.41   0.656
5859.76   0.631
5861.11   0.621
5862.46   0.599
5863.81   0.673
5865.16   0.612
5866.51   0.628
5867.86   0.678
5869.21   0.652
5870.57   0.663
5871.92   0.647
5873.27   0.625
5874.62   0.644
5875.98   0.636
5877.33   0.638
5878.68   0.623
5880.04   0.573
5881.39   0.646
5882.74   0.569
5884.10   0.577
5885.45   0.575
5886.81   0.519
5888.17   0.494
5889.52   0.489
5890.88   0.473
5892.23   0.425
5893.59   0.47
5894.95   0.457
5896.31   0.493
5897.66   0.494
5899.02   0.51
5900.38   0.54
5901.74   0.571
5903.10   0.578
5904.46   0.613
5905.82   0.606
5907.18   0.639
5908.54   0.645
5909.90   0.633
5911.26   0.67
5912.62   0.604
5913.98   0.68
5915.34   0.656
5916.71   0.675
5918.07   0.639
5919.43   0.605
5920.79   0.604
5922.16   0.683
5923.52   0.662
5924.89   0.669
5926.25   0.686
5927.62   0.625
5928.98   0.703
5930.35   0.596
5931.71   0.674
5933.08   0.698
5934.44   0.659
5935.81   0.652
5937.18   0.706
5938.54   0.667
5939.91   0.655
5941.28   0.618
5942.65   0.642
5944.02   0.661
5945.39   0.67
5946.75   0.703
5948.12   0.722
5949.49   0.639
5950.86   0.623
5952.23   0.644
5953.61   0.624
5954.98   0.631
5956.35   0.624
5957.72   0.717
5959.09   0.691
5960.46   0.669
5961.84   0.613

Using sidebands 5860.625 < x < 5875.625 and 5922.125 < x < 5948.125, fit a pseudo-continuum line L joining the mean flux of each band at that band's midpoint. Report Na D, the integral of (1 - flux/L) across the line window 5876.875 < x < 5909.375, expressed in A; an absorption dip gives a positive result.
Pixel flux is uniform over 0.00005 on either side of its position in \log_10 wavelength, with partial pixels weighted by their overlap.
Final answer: 5.0 A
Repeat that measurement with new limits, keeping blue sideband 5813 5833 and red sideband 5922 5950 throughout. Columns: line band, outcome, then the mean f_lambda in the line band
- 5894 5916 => 3.0 A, 0.585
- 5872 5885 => 1.4 A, 0.616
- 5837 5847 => 0.3 A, 0.683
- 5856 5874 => 1.3 A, 0.642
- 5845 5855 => 0.3 A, 0.678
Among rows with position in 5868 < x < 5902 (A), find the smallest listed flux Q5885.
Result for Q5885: 0.425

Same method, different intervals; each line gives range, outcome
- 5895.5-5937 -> 0.493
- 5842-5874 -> 0.599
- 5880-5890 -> 0.489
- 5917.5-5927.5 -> 0.604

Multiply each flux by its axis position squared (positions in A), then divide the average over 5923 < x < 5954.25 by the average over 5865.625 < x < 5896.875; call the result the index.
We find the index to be 1.2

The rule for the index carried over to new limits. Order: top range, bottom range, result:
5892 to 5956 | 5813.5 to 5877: 0.95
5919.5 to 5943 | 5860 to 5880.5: 1.06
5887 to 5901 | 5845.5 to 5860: 0.74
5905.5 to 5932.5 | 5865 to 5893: 1.12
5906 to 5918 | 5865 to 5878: 1.02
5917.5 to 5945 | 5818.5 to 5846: 0.96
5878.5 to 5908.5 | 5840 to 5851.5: 0.81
